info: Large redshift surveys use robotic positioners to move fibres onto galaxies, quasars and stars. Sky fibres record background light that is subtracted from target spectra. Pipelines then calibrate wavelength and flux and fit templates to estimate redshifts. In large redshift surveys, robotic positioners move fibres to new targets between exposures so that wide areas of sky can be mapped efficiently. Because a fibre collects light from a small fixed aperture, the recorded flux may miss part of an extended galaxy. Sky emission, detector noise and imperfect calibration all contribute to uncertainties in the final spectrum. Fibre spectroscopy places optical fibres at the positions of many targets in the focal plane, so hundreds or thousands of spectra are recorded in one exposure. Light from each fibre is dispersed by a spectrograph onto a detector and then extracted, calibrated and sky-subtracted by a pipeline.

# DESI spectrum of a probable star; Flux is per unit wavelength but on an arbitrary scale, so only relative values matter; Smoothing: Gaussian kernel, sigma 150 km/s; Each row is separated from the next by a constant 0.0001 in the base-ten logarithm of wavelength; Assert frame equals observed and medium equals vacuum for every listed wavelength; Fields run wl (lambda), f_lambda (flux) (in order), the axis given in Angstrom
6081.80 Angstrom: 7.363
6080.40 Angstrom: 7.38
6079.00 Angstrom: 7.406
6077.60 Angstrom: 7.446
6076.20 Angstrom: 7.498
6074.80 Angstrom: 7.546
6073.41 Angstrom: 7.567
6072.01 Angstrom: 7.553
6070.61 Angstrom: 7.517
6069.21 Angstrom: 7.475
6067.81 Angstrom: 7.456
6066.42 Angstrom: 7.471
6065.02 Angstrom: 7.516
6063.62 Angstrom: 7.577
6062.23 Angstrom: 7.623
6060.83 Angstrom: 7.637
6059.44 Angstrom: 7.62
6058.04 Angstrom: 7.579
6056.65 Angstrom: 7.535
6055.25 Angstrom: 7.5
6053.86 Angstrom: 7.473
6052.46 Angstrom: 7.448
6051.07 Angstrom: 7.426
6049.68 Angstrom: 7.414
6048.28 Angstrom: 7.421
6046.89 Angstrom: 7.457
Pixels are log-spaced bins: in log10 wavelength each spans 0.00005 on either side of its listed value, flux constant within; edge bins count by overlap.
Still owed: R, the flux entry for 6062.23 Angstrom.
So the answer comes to 7.623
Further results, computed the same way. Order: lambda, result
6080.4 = 7.38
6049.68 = 7.414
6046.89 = 7.457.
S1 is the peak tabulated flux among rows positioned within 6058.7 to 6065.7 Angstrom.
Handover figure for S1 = 7.637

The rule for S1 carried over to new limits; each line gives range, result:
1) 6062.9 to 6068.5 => 7.577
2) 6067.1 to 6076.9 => 7.567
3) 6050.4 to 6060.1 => 7.62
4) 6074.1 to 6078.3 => 7.546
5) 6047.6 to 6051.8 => 7.426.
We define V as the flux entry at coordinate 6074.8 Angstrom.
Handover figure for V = 7.546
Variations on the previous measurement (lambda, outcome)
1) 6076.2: 7.498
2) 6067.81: 7.456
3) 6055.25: 7.5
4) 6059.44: 7.62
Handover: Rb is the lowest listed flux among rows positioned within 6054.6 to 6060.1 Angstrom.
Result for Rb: 7.5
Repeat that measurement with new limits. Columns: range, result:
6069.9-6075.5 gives 7.517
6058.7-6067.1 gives 7.471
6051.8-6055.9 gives 7.448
